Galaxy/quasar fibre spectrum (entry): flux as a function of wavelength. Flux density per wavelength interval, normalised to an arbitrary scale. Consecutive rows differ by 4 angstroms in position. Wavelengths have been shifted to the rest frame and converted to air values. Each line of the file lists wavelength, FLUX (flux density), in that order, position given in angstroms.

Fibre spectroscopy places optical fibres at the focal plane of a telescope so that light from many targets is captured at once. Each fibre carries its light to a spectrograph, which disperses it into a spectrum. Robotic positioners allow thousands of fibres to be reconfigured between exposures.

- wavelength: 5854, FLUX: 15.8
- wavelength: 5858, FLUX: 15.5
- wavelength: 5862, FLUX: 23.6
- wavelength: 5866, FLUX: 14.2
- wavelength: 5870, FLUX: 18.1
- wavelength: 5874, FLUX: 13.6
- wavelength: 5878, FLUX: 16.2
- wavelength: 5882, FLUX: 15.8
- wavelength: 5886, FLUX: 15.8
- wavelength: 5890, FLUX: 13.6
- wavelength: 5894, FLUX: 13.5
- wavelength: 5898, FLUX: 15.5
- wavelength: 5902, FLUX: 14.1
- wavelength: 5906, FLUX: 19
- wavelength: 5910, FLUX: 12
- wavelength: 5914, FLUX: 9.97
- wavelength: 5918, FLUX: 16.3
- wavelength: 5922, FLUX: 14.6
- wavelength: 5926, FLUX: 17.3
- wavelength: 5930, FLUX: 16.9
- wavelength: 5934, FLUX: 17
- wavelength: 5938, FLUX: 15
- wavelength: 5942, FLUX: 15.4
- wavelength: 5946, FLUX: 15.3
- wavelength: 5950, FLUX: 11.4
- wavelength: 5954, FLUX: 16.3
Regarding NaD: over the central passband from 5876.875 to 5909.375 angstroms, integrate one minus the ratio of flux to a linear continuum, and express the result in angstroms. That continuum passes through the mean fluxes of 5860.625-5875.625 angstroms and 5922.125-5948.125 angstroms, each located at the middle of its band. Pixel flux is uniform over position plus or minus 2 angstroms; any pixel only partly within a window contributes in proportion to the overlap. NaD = 2.89 angstroms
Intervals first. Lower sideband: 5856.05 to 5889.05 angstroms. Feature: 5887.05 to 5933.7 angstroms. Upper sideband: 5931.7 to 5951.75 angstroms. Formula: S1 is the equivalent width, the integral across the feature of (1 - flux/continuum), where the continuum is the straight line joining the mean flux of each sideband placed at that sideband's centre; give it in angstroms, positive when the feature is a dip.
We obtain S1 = 2.1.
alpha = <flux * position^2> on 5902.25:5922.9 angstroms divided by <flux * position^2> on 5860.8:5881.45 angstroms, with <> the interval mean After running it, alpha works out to 0.87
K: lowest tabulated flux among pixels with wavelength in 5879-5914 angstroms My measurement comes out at 9.97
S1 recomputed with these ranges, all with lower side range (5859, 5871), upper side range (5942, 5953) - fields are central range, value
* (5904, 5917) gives 1.7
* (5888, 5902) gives 2.2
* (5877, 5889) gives 1.2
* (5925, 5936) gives -1.6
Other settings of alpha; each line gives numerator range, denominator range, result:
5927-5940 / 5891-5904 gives 1.16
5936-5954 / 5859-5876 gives 0.86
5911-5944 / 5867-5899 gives 1.01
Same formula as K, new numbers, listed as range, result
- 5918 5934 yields 14.6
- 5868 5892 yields 13.6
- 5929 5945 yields 15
